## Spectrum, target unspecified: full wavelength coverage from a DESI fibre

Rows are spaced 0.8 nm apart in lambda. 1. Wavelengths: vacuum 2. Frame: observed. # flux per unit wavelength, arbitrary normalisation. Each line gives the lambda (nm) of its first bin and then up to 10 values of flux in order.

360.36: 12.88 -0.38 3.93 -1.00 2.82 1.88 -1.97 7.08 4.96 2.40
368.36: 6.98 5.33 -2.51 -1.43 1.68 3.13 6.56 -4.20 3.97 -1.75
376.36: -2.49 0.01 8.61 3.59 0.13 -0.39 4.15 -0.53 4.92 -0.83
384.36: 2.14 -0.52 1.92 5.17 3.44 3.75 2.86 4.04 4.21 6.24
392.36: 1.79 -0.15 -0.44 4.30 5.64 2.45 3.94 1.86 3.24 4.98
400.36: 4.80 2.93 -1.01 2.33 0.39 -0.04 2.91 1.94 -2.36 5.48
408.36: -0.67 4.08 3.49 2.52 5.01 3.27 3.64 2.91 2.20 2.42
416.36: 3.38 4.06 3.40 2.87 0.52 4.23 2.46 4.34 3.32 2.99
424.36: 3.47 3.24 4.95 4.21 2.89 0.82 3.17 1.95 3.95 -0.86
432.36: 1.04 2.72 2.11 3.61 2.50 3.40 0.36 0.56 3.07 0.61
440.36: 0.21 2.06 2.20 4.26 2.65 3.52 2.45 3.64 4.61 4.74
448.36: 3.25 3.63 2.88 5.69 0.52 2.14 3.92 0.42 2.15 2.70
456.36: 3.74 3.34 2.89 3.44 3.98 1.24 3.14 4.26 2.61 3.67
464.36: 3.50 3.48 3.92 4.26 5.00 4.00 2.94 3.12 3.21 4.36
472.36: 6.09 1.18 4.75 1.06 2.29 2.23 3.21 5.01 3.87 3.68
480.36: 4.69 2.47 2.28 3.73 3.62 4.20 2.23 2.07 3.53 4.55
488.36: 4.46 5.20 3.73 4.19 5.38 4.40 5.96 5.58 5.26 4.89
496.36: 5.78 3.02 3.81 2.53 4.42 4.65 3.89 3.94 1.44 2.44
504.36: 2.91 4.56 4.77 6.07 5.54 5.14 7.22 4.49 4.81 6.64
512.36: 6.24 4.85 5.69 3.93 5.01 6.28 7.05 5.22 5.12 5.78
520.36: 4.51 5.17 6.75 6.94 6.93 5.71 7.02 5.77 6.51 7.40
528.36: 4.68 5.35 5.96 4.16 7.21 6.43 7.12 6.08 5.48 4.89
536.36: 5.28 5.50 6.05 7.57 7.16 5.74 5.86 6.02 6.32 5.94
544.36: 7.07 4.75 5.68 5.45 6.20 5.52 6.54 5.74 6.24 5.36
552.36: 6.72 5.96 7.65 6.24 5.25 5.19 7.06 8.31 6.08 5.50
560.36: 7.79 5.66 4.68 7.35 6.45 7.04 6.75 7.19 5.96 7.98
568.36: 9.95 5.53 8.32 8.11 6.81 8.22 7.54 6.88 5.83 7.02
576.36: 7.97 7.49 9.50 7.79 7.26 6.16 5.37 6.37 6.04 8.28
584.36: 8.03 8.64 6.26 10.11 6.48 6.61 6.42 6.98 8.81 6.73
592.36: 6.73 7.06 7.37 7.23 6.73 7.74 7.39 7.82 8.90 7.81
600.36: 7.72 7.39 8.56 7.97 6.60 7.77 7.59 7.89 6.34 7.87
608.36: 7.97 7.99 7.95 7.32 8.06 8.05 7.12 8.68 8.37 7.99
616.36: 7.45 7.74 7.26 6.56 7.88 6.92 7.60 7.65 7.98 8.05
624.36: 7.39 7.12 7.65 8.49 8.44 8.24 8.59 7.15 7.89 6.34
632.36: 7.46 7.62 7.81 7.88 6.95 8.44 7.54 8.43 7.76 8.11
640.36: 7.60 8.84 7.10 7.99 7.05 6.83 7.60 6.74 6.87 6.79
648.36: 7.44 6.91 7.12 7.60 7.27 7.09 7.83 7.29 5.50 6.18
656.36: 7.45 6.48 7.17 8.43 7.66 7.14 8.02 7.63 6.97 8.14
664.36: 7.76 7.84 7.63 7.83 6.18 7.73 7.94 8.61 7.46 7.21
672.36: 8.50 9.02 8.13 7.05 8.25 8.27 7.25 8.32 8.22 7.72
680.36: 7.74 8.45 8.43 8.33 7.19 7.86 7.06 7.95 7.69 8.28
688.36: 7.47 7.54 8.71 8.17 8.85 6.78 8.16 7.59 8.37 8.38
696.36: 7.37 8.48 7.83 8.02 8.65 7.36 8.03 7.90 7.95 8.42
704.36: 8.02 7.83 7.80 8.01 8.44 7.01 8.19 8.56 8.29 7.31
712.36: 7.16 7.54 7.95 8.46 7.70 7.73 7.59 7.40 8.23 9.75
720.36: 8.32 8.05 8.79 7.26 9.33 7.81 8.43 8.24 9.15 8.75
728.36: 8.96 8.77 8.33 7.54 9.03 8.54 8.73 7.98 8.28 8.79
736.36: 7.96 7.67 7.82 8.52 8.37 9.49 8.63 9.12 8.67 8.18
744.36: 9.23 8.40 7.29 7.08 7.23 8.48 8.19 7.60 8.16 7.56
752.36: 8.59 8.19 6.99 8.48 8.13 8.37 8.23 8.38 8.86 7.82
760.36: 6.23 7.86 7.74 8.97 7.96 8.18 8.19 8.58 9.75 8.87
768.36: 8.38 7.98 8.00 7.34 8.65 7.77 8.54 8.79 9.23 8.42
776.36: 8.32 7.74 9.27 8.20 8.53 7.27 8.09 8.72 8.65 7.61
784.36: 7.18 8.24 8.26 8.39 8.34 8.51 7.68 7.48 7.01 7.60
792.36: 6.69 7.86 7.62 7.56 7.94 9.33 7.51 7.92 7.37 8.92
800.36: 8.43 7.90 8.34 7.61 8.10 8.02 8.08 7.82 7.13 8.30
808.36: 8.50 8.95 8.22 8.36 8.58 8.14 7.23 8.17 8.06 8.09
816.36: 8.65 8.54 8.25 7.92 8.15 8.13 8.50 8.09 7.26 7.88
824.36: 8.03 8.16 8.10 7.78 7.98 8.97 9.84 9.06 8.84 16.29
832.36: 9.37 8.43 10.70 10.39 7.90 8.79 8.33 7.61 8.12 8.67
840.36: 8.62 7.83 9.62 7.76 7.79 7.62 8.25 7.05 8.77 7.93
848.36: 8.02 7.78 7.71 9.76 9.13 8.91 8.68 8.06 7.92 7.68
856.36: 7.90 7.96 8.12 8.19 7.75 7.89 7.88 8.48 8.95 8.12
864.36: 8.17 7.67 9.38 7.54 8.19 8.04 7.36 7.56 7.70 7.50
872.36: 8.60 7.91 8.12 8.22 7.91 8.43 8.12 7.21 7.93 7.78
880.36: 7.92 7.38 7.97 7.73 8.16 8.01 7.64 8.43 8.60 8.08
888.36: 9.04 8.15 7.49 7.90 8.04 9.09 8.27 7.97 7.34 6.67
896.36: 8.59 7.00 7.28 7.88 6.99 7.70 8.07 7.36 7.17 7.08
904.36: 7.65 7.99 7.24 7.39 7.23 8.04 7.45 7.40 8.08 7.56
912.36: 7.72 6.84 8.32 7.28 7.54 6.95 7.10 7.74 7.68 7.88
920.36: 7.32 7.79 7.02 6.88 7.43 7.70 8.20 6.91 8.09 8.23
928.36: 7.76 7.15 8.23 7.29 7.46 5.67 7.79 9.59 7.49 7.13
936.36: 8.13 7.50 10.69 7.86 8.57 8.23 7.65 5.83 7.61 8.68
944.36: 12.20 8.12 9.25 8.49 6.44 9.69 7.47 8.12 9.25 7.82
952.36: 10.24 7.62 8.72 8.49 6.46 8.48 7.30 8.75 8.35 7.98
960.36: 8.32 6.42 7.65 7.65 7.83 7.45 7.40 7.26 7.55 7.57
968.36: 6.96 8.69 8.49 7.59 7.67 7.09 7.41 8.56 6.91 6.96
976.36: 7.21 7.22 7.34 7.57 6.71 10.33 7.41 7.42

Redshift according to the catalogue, 0.267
